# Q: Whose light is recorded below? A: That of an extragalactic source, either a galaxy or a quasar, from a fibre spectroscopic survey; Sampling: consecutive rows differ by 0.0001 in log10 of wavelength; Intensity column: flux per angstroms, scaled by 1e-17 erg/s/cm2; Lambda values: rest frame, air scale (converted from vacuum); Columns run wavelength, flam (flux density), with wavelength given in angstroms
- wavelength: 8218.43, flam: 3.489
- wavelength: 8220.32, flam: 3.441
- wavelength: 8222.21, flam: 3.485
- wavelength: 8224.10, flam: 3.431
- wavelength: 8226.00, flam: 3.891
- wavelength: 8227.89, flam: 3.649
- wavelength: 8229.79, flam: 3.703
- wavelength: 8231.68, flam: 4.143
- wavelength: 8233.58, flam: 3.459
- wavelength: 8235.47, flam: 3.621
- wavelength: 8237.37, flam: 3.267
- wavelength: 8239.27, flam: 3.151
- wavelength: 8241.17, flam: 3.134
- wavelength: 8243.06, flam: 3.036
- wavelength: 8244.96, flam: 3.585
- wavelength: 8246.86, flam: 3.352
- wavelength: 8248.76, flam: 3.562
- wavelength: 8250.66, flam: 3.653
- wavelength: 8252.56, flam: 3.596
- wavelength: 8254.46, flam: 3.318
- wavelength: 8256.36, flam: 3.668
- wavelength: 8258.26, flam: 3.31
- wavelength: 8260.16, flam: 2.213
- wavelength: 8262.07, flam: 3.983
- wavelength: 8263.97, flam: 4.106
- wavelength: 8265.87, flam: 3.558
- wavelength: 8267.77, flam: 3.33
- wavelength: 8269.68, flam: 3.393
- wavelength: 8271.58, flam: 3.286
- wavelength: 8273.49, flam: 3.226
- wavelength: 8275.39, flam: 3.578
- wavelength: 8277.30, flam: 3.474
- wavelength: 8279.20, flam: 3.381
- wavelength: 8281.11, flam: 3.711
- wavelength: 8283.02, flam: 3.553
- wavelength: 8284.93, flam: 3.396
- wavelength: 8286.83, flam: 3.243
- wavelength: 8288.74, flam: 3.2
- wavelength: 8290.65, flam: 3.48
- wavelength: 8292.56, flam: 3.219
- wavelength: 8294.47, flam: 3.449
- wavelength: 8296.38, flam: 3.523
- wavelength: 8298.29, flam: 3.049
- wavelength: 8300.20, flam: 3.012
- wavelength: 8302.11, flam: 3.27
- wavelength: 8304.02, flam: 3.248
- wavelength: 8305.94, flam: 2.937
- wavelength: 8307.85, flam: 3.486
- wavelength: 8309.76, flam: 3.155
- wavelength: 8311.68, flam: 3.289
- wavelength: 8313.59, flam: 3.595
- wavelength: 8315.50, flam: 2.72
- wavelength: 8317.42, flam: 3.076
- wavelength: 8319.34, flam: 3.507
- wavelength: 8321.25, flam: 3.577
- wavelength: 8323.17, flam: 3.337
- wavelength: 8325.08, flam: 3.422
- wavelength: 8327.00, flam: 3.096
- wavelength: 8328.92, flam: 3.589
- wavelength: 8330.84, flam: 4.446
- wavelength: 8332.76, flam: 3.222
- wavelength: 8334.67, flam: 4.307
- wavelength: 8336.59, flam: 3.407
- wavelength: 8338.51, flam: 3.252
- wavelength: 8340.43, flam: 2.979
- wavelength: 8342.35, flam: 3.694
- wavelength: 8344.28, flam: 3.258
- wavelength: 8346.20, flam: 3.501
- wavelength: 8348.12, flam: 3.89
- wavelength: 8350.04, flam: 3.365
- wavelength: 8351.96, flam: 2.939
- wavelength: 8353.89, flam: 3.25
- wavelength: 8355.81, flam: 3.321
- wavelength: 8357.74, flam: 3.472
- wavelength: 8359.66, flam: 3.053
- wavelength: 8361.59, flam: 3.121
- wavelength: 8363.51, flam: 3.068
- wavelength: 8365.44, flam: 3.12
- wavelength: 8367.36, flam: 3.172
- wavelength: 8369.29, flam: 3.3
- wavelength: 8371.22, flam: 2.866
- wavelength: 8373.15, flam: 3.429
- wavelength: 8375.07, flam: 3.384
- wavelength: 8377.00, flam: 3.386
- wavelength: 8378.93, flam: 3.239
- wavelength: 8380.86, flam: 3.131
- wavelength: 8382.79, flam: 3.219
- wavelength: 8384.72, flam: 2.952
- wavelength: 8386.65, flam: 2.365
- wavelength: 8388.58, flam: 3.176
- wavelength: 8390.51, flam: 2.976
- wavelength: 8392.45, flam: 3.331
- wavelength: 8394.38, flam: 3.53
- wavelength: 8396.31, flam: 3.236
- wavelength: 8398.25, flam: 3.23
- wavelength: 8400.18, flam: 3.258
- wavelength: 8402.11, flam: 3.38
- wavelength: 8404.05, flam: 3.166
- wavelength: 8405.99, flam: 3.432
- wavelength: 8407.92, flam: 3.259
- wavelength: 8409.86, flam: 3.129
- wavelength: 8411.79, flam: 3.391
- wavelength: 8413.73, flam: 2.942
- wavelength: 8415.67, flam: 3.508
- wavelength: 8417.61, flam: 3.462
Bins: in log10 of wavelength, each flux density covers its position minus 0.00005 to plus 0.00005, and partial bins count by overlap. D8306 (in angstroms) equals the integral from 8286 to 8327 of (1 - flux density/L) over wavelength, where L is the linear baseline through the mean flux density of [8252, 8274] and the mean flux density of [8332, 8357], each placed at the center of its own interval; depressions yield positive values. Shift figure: 1.73 angstroms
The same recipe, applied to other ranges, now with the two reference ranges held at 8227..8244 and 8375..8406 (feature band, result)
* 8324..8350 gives -2.0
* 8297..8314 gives 0.6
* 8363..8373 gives 0.3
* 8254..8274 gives 0.0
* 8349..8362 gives 0.1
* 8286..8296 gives 0.1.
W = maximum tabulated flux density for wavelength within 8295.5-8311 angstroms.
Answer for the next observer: 3.523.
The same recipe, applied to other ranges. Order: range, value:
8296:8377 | 4.446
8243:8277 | 4.106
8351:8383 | 3.472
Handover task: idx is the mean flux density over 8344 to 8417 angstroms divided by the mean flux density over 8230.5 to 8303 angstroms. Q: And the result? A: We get 0.9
